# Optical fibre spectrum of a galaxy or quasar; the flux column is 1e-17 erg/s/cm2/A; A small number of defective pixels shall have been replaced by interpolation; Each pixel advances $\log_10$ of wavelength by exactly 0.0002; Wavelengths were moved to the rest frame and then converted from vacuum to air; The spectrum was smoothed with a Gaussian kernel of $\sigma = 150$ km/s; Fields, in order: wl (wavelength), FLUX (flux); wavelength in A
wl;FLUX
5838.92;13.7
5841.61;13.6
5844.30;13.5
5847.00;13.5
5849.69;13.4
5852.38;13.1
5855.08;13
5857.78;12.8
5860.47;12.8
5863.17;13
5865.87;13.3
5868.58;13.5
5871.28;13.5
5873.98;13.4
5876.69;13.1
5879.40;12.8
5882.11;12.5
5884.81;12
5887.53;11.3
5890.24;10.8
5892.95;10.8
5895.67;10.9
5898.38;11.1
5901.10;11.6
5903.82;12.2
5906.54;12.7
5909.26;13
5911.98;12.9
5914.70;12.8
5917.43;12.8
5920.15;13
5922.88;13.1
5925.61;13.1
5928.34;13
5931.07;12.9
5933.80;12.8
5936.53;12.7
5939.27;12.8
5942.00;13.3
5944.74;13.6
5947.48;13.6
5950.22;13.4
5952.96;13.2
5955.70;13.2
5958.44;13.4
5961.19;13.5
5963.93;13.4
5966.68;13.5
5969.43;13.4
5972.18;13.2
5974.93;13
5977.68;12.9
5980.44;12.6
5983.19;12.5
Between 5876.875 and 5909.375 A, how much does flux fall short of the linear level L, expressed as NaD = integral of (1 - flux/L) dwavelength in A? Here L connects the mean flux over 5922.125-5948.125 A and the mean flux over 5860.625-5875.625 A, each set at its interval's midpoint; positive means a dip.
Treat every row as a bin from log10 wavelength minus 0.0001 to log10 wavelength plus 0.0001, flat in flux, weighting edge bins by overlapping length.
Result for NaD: 3.4 A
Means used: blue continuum 13.3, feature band 11.8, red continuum 13.1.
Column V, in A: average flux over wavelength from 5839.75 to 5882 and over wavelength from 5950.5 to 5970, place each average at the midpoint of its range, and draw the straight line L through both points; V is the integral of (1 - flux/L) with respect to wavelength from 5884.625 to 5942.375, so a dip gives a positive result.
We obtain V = 4.2 A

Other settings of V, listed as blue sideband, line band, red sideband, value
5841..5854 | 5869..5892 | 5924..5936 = 1.35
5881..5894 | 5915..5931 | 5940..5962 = -0.56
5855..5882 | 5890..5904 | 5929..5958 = 2.06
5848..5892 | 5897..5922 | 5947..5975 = 1.06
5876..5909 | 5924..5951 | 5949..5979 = -0.78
